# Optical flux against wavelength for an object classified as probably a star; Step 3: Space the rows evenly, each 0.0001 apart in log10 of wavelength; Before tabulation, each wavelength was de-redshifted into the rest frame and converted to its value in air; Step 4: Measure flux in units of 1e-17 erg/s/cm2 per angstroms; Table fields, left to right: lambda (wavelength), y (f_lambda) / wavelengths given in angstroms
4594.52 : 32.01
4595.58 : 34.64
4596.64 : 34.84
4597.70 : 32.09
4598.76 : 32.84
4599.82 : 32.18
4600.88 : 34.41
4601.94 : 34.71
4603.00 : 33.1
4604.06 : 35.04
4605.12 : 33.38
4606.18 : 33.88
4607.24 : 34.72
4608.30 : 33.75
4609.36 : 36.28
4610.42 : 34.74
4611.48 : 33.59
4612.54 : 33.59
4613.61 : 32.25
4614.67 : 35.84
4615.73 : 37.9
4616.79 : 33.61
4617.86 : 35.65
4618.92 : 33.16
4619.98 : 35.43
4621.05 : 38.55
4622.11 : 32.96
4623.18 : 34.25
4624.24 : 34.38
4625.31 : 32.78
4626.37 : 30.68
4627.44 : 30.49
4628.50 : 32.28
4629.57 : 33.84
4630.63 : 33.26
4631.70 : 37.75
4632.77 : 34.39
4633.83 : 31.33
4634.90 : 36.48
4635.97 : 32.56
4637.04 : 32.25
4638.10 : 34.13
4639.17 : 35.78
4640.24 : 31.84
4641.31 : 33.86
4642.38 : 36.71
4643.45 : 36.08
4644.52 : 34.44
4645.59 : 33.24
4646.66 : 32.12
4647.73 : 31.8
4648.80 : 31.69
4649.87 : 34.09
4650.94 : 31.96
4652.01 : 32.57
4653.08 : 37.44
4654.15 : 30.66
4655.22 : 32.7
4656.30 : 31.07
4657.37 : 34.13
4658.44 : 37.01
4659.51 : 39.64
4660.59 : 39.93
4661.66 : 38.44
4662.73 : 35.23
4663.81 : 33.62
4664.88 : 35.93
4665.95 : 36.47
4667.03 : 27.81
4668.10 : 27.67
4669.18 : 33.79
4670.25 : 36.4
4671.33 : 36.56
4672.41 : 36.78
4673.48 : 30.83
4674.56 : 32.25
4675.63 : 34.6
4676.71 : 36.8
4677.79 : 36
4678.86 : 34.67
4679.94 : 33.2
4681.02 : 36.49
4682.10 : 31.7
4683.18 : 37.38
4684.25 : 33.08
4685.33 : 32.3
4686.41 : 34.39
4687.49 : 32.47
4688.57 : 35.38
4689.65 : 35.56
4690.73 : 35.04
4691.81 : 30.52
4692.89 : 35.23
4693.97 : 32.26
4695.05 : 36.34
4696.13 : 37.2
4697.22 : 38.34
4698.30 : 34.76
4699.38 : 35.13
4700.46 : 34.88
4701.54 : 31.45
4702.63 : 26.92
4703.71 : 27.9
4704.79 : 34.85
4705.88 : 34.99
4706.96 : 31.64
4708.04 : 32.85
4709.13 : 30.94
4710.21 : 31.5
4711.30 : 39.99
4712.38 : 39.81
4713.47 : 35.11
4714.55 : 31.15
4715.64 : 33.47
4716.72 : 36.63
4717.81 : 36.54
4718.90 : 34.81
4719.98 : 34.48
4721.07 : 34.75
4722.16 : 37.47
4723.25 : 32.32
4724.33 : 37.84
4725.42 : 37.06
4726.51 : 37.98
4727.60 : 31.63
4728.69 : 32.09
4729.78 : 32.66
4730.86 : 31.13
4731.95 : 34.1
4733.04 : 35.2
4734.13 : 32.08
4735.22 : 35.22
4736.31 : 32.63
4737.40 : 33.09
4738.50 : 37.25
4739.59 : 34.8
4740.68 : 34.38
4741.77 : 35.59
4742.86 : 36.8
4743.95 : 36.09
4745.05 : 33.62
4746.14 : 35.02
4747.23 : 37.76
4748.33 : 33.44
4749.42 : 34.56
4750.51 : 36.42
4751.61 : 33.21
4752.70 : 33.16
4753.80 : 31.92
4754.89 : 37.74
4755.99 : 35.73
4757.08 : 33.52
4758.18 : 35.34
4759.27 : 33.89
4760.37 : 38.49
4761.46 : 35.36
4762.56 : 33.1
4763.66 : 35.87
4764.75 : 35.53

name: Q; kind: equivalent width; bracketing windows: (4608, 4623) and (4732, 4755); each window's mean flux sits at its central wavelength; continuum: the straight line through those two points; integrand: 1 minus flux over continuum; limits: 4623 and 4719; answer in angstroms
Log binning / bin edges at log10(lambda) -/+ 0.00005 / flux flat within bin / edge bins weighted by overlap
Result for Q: 1.9 angstroms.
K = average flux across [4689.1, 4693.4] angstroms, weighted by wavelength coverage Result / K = 34.1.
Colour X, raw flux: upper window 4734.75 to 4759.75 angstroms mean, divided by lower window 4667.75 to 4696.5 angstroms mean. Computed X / 1.0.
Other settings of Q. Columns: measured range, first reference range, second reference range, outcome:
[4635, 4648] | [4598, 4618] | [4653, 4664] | 0.4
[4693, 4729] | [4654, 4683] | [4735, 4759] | 0.3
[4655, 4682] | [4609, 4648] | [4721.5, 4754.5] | -0.4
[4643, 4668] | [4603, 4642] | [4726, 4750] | 0.0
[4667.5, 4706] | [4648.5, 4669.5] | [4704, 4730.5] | 0.4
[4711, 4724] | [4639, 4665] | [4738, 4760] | -0.2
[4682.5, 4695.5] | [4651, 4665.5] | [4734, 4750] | 0.4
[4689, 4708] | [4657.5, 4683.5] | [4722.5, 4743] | 0.5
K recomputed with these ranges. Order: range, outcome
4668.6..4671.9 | 35.4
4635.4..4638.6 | 33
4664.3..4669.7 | 32.4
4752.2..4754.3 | 32.5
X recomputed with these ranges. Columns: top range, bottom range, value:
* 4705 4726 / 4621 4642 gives 1.04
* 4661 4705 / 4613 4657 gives 1.01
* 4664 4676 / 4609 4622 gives 0.96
